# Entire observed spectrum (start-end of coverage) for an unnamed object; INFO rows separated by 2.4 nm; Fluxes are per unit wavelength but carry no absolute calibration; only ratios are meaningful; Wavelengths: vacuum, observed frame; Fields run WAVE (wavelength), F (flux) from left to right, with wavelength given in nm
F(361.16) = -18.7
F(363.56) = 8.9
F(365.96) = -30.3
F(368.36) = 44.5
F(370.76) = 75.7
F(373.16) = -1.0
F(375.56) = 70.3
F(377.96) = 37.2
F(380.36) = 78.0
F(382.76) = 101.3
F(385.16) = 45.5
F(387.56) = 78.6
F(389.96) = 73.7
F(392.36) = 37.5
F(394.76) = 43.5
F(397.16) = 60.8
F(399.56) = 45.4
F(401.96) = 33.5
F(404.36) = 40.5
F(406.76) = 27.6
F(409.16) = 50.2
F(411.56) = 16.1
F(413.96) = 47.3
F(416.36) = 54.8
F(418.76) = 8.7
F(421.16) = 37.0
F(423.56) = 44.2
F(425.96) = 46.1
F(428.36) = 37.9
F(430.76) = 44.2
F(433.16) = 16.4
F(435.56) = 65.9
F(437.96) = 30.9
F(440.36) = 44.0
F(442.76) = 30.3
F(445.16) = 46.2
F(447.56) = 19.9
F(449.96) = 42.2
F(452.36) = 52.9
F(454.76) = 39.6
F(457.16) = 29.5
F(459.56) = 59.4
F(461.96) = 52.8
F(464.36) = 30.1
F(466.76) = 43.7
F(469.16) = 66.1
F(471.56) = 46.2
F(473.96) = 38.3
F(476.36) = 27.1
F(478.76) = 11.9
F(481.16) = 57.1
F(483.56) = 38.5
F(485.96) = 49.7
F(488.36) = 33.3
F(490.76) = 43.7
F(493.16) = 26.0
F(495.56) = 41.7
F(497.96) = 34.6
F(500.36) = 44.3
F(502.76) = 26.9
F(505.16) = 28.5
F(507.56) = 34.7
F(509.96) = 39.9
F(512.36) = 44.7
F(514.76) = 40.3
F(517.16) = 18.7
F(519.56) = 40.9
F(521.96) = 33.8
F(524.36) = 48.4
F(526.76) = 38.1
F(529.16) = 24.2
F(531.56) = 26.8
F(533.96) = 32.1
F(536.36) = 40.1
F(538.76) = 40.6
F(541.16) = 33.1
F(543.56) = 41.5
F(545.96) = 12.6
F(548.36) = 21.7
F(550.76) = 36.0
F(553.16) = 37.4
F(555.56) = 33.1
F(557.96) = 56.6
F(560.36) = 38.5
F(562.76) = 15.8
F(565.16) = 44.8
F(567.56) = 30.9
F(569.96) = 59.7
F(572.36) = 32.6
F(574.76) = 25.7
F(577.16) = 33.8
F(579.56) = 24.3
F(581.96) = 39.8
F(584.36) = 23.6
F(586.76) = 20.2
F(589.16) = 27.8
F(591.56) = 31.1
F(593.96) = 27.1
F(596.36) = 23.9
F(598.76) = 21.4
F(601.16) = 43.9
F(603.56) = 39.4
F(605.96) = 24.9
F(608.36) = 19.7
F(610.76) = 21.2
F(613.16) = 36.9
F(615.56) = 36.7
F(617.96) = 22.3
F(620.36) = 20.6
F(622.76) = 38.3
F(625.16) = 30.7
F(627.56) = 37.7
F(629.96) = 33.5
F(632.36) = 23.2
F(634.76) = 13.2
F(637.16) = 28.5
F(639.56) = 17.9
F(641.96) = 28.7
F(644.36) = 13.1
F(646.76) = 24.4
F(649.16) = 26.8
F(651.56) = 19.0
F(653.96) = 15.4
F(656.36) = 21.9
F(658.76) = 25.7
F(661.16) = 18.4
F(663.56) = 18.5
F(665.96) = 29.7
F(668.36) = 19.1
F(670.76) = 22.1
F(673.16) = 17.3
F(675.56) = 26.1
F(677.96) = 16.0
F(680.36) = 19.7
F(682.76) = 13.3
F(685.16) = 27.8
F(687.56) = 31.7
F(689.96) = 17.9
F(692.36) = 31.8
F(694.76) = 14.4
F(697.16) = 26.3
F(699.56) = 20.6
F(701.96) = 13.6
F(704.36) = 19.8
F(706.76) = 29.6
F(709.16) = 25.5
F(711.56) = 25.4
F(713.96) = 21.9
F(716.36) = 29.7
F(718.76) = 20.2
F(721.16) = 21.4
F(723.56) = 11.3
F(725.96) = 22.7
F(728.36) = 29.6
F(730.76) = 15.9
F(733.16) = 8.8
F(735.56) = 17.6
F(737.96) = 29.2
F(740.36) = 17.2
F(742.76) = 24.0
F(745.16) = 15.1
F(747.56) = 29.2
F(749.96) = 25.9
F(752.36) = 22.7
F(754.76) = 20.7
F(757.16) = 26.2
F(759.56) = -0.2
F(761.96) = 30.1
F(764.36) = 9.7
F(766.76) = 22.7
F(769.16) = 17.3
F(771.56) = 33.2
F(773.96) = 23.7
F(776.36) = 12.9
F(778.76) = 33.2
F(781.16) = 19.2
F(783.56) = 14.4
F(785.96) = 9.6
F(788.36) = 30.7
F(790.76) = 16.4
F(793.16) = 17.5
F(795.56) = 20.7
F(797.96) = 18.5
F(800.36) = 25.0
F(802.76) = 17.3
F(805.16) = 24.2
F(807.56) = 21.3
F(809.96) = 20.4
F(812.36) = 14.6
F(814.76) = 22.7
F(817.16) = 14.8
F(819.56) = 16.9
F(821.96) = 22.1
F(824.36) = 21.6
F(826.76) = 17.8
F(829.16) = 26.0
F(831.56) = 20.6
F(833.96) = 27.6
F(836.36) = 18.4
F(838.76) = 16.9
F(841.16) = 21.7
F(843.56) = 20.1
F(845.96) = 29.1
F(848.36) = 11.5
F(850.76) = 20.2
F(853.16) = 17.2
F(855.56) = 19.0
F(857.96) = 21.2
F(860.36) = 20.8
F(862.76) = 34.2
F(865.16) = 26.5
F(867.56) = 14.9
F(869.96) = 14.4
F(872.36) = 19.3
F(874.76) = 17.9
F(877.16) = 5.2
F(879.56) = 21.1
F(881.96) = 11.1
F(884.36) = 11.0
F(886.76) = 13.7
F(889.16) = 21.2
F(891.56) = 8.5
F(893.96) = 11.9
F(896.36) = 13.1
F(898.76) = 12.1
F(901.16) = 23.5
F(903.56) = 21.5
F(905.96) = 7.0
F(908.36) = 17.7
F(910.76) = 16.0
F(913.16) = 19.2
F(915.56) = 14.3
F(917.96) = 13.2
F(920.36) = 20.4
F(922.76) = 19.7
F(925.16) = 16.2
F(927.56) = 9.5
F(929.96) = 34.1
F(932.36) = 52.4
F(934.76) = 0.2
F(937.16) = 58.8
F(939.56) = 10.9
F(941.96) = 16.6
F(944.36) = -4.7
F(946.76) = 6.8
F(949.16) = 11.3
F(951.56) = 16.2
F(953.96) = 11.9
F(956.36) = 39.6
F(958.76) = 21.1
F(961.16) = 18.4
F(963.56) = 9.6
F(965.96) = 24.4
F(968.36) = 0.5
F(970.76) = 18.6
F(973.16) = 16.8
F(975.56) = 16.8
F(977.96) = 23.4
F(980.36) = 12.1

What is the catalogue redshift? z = 0.166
